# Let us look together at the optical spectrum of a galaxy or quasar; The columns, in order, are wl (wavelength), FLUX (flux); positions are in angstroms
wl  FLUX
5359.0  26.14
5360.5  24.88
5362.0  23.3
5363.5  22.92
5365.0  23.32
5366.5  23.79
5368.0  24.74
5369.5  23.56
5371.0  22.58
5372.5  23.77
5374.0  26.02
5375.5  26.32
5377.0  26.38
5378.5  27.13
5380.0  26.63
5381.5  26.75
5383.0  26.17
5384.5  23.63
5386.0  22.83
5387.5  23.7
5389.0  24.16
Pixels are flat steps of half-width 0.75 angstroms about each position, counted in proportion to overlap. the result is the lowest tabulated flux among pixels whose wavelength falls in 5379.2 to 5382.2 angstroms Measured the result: 26.63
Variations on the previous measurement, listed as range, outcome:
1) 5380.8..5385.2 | 23.63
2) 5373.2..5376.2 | 26.02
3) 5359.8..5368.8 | 22.92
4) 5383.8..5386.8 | 22.83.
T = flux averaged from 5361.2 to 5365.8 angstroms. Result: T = 23.2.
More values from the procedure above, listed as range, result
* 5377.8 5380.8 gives 26.9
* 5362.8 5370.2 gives 23.7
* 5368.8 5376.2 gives 24.4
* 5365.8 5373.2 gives 23.7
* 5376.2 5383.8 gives 26.6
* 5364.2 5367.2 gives 23.5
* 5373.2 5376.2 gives 26.1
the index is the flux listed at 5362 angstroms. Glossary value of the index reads 23.3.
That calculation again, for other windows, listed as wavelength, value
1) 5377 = 26.38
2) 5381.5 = 26.75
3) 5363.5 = 22.92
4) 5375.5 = 26.32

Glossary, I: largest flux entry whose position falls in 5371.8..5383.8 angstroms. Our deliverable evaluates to 27.13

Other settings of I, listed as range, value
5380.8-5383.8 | 26.75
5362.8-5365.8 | 23.32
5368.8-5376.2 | 26.32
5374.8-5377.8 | 26.38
